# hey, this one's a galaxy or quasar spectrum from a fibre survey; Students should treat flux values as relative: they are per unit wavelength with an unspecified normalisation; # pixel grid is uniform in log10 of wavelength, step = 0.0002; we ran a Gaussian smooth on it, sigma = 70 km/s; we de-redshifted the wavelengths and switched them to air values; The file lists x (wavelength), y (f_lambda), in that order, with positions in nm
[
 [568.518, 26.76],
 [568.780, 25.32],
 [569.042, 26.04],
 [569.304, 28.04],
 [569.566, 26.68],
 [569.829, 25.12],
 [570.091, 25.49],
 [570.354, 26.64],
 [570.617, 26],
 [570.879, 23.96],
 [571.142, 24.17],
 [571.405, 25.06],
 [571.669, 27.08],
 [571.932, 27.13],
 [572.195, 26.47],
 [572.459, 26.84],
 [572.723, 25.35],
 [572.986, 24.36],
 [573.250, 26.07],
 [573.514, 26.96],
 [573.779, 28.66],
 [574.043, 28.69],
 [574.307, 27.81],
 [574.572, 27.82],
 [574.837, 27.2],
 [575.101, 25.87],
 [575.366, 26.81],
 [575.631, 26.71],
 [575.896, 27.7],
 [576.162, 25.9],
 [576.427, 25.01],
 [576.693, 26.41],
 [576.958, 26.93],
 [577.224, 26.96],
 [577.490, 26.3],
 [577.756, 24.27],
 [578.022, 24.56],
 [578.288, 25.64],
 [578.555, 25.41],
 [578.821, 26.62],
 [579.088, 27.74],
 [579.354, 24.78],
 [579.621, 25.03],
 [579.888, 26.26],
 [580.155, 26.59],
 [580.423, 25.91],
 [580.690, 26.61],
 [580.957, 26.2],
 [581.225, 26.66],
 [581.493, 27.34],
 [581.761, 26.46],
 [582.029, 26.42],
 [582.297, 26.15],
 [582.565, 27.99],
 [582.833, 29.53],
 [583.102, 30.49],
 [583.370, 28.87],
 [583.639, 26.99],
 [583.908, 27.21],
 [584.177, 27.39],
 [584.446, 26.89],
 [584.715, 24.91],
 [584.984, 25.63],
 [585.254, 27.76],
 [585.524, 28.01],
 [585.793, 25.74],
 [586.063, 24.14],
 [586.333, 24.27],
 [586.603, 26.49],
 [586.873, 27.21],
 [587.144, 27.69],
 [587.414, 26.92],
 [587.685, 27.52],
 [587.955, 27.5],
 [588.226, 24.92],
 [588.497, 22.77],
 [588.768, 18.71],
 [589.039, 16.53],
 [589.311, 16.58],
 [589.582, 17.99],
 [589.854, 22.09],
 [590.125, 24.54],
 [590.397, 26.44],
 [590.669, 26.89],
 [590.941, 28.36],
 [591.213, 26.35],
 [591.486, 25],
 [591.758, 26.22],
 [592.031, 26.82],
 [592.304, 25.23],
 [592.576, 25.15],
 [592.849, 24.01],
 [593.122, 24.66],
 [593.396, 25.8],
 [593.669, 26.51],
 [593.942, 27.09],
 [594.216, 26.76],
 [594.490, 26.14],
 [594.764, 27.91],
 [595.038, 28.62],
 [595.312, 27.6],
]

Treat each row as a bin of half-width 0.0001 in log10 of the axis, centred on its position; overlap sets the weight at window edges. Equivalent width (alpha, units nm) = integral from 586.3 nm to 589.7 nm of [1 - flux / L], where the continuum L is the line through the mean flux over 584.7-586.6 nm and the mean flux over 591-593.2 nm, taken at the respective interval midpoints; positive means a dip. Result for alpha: 0.30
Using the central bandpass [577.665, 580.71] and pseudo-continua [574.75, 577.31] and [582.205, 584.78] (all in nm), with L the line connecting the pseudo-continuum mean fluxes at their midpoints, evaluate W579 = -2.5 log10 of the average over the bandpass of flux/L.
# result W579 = 0.05 mag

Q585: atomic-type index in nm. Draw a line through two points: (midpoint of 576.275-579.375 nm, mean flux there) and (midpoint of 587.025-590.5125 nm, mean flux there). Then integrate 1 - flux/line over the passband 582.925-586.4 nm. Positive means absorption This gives -0.39 nm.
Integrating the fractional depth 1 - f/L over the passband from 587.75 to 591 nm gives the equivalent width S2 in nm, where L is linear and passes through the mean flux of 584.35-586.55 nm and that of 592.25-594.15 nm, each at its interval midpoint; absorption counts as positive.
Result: 0.38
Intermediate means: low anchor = 25.9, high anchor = 25.6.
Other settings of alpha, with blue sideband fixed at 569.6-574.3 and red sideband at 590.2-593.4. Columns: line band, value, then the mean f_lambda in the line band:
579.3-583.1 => -0.103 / 26.7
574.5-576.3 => -0.048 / 26.8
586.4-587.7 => -0.052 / 27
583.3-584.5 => -0.066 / 27.4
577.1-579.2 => 0.014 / 25.9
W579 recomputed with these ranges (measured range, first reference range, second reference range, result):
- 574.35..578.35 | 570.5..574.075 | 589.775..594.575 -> -0.01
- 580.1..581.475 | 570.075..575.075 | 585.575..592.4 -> -0.04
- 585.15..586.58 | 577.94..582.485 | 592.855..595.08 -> 0.01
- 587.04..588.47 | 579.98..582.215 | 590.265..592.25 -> 0.00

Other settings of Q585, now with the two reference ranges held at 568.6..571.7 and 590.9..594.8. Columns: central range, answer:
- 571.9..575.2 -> -0.135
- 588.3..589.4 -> 0.292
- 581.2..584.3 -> -0.209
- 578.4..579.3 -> -0.019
